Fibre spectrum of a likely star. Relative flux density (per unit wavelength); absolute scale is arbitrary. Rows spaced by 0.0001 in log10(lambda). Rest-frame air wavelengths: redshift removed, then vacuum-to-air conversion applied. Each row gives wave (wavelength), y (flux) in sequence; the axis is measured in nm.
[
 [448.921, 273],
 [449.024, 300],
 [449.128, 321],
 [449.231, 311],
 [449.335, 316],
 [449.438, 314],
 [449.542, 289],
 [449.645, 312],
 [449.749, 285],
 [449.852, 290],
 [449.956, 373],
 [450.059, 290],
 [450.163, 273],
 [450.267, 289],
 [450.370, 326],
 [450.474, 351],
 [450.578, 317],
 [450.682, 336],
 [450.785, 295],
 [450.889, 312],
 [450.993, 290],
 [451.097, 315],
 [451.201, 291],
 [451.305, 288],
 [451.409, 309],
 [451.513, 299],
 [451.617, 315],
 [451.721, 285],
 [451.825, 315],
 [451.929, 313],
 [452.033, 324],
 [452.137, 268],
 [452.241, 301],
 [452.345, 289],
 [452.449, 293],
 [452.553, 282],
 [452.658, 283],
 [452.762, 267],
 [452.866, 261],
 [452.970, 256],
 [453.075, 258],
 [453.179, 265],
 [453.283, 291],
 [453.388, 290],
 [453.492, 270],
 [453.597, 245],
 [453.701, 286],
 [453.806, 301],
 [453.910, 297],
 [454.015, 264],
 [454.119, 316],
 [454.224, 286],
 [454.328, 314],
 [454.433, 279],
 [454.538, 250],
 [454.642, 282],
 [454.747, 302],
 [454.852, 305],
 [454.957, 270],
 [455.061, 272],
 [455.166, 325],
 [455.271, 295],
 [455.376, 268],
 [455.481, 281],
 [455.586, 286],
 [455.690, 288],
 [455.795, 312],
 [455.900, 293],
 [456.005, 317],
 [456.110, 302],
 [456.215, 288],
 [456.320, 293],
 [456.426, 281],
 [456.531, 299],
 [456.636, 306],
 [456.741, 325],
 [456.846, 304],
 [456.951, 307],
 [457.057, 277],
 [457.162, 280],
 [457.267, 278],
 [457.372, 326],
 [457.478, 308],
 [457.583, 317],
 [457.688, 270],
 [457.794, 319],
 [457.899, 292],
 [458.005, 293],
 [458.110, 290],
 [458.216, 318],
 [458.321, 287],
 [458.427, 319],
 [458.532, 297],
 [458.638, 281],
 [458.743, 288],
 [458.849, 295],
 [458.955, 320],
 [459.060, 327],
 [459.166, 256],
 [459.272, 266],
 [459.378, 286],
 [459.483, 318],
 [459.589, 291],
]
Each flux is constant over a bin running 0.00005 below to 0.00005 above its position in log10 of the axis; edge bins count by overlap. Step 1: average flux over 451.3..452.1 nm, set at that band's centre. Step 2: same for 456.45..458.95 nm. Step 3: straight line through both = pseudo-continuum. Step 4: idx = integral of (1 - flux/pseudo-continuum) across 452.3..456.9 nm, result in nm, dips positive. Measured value 0.24 nm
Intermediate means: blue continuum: 306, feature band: 287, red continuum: 299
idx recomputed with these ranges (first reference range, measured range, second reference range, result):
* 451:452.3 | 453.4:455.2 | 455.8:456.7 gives 0.08 nm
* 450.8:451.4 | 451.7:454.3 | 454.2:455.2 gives 0.08 nm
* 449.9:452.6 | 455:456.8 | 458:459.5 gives 0.02 nm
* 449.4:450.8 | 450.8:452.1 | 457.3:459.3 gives 0.02 nm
